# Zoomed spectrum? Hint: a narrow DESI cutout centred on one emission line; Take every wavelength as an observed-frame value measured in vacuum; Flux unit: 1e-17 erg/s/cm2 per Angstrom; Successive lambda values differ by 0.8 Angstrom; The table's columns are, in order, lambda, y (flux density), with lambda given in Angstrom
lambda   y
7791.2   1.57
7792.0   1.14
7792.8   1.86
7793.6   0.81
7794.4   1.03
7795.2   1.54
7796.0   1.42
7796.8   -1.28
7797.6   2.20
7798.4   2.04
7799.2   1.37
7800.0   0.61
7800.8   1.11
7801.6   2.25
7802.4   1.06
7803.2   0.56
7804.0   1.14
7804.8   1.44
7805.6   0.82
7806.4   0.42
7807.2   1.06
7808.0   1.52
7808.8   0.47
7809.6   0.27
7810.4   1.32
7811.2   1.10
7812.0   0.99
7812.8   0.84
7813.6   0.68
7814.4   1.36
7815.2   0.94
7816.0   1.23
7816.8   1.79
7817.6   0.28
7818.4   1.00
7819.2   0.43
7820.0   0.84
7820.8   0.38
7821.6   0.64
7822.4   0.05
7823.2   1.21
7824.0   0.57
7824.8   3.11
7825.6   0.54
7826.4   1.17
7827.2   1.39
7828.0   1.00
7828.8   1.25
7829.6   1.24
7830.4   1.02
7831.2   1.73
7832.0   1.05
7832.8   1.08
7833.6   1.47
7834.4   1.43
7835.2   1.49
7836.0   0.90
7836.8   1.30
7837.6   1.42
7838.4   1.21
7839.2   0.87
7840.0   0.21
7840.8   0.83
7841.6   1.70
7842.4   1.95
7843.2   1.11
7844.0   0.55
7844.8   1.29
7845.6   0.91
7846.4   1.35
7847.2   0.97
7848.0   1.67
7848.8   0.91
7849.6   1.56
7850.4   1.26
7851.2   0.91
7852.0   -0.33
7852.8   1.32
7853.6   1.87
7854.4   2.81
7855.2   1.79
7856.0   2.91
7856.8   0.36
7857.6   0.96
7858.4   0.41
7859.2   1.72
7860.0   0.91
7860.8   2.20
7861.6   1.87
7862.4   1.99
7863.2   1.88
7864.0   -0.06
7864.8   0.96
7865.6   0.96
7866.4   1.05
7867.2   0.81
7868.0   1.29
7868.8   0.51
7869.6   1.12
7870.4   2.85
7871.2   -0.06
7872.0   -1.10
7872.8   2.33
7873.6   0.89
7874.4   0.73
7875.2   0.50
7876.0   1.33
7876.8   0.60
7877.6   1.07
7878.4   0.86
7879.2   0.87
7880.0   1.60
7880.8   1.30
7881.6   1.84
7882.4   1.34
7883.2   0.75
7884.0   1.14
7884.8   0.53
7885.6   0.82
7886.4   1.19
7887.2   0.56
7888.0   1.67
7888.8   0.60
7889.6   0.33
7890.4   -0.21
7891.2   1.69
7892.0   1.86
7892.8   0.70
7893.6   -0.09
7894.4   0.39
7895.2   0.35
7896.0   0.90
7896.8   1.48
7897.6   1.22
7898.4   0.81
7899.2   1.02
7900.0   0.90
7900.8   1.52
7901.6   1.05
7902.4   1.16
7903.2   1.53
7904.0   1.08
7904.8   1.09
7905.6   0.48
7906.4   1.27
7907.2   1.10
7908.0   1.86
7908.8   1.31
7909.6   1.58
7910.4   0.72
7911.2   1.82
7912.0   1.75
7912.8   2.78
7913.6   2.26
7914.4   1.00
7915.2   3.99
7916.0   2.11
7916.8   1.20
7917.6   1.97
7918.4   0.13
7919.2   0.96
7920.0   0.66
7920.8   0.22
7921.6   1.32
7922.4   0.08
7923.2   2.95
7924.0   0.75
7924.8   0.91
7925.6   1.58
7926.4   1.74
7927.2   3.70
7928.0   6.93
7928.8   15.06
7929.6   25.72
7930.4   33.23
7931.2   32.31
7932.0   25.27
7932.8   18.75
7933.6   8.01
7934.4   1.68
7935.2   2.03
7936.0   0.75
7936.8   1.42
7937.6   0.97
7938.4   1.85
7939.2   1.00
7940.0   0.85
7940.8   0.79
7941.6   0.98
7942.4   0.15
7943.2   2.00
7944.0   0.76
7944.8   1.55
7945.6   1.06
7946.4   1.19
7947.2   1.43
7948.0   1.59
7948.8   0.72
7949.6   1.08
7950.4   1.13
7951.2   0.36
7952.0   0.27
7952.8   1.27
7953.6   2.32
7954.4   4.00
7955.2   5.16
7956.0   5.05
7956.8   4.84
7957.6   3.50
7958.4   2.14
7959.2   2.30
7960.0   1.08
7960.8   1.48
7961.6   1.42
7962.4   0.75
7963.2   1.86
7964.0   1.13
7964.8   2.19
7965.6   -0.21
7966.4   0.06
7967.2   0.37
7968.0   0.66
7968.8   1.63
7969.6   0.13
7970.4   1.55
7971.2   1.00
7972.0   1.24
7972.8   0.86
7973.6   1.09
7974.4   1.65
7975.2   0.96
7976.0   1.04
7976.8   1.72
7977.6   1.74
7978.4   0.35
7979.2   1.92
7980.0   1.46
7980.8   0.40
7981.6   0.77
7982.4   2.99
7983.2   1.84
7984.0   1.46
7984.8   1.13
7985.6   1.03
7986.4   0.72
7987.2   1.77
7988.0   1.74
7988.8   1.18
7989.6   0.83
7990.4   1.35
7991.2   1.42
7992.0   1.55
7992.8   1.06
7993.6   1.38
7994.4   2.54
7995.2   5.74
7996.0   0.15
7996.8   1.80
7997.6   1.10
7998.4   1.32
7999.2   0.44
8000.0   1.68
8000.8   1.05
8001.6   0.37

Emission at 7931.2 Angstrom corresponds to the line H-alpha 6563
